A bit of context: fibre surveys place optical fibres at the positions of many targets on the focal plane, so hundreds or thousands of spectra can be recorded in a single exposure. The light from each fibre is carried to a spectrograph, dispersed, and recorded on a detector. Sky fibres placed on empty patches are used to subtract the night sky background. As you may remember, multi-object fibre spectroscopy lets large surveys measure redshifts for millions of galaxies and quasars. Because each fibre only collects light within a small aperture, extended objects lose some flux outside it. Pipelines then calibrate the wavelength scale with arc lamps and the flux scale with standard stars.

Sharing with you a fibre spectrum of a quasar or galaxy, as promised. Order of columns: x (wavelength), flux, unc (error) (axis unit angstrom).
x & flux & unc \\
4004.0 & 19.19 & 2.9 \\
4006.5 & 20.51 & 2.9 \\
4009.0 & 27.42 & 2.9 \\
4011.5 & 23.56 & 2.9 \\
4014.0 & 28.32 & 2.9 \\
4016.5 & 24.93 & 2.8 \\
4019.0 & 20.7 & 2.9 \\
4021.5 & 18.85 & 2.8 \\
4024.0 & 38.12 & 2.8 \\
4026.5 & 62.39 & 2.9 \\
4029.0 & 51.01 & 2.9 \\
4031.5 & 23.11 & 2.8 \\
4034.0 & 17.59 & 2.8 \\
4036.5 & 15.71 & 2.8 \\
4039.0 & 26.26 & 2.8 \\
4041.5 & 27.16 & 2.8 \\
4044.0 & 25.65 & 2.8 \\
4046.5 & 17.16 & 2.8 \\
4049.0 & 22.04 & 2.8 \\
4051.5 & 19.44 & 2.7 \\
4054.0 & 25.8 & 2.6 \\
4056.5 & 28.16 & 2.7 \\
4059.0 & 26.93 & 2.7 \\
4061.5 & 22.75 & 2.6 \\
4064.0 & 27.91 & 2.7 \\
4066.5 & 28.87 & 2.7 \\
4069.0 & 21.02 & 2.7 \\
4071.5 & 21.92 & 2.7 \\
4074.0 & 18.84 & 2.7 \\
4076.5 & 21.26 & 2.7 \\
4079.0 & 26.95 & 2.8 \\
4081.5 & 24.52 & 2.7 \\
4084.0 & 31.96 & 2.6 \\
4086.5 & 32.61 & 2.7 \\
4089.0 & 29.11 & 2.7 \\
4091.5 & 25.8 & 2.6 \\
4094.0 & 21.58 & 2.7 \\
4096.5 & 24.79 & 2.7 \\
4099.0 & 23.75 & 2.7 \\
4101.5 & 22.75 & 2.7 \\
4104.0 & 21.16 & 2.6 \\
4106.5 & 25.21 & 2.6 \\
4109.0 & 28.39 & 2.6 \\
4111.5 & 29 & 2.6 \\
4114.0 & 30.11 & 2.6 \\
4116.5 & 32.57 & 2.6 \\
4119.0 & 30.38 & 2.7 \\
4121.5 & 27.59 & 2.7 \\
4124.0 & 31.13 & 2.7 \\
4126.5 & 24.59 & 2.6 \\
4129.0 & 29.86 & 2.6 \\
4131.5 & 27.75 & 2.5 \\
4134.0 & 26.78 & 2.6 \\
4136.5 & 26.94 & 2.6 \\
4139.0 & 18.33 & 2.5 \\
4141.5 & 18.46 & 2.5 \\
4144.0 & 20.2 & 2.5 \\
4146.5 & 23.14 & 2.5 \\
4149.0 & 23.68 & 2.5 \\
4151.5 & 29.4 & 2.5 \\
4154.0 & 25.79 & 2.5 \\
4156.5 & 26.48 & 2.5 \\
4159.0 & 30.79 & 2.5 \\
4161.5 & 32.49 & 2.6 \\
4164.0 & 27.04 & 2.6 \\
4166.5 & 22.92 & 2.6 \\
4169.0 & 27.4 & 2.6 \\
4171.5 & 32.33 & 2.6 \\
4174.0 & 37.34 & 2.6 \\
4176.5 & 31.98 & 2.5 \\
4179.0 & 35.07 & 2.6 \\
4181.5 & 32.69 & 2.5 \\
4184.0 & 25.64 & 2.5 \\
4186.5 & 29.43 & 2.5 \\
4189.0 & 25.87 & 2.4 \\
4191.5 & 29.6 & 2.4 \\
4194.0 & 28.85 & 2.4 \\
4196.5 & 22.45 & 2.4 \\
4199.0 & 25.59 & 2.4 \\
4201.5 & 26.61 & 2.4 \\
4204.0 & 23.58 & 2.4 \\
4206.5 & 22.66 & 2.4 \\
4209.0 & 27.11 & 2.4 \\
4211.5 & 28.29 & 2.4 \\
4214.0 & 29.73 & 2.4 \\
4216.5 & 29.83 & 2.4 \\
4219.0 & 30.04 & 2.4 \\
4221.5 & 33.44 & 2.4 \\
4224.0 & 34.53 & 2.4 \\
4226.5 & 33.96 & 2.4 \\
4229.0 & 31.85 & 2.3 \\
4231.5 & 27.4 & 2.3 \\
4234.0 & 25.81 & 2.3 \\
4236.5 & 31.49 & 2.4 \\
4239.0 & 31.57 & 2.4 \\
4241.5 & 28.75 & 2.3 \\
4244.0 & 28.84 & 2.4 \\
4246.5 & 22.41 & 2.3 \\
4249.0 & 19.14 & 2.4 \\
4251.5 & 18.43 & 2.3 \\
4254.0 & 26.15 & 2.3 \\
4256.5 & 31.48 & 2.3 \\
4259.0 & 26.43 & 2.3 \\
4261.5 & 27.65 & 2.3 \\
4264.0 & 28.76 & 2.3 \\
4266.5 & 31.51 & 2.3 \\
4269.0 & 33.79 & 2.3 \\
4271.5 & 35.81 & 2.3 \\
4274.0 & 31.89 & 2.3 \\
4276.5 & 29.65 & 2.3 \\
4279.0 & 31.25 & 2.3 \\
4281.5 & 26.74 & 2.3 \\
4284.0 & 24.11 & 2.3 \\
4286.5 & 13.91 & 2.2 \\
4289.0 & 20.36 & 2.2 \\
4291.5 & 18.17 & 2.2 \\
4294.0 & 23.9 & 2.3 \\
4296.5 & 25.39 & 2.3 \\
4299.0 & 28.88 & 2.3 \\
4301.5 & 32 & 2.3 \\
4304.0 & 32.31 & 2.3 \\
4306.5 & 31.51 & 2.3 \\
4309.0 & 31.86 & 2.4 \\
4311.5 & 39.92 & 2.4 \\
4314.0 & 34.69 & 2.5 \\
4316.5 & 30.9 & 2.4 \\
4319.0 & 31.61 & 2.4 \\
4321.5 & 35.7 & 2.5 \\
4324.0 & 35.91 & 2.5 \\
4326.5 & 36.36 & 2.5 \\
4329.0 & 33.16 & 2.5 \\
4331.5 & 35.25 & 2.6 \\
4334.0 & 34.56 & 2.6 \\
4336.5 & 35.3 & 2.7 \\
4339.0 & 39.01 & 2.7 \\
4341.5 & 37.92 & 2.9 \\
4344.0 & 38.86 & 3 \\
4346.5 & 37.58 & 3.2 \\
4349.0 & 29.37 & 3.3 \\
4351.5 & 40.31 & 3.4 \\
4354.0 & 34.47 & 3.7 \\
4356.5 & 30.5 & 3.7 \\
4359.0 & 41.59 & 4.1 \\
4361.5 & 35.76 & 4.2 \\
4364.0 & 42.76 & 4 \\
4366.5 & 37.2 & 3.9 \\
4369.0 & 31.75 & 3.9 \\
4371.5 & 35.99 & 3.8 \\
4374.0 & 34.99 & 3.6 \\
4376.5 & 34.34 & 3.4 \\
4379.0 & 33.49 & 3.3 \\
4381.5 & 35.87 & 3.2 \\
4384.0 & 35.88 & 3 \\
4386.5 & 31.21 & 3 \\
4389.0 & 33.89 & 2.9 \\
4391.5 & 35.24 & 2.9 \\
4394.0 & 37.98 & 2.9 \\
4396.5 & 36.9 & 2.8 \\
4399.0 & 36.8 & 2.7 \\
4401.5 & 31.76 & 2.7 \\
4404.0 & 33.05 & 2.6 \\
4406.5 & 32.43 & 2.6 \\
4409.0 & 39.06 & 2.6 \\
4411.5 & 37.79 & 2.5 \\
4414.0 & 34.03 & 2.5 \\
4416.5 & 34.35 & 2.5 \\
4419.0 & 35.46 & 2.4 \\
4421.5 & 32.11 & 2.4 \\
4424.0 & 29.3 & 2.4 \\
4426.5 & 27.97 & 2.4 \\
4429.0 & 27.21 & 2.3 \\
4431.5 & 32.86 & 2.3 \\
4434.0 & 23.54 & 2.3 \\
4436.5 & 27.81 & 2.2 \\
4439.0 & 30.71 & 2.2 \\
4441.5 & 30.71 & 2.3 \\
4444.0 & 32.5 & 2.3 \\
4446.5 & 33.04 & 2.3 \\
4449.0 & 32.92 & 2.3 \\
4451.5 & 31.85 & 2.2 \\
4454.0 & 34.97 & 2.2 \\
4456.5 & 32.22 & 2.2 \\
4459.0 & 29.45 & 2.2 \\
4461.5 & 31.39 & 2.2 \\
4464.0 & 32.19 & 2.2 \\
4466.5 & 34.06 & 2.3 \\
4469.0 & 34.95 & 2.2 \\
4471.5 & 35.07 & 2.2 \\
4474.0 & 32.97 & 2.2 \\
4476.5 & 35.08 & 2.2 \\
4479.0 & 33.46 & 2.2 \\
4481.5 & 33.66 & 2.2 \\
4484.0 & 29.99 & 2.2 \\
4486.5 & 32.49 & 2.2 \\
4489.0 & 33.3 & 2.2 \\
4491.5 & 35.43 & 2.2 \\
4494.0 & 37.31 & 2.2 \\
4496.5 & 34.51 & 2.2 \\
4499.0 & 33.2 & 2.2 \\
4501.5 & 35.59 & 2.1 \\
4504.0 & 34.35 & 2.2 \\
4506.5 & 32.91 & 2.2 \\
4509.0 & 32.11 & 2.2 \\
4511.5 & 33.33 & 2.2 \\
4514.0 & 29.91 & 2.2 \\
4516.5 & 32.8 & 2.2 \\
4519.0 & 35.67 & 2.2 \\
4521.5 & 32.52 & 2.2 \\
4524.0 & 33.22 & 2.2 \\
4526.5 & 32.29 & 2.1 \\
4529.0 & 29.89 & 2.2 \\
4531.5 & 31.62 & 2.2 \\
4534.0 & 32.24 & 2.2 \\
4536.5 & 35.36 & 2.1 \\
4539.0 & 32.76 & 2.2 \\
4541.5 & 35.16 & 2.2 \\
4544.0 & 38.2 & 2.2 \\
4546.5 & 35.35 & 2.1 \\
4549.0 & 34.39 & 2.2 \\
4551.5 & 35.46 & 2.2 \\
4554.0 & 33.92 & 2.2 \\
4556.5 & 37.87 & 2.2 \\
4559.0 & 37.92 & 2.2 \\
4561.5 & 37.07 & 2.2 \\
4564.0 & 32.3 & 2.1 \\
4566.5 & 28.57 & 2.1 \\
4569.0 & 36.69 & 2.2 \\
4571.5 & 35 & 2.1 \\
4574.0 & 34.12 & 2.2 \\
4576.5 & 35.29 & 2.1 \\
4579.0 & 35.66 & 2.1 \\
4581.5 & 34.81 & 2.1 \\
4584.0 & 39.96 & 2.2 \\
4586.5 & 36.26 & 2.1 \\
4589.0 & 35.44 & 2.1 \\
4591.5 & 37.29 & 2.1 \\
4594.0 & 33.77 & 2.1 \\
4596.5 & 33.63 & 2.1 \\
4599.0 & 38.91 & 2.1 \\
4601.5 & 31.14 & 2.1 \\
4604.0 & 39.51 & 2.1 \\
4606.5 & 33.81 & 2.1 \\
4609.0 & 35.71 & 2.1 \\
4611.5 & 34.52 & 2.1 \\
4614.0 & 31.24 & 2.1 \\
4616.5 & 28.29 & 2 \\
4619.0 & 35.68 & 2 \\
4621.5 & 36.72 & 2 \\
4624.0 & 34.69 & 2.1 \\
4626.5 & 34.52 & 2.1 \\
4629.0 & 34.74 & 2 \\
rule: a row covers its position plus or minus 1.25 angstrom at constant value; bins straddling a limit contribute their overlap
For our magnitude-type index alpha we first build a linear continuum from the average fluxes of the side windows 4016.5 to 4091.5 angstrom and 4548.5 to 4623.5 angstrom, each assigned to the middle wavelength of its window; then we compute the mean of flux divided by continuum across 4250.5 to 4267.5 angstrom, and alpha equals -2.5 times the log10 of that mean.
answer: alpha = 0.10 mag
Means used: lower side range 26.6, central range 27.3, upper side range 35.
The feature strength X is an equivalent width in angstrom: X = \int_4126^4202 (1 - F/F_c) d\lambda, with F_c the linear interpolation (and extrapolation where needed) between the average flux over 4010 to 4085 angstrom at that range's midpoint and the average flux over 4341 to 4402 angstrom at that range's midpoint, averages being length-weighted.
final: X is 6.11 angstrom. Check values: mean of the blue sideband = 26.3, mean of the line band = 27.3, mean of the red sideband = 35.7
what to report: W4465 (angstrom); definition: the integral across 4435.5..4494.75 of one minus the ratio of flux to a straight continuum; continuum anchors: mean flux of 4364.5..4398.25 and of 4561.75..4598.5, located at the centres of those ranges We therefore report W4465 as 3.93 angstrom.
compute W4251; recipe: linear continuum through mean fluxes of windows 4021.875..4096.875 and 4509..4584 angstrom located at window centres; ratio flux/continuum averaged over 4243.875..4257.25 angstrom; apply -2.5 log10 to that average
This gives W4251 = 0.24 mag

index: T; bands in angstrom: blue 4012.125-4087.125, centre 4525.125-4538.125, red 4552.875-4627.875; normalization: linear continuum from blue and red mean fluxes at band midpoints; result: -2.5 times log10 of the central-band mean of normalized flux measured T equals 0.06 mag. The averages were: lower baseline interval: 26.5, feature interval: 32.3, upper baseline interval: 35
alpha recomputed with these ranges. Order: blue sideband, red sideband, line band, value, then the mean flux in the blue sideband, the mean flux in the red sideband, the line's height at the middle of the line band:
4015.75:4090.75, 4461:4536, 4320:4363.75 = -0.17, 26.6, 33.3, 30.9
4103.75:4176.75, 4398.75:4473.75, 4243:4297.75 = 0.13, 27.3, 32.3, 29.5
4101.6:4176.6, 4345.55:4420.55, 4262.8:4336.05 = 0.08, 27.2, 35.4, 32.6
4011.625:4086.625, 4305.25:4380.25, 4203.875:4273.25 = 0.13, 26.5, 35.4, 32.2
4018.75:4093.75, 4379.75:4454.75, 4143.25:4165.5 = 0.07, 26.7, 33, 28.4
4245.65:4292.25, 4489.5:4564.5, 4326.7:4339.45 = -0.24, 26.3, 34.2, 28.3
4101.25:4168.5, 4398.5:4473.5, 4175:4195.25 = -0.10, 26.5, 32.3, 27.5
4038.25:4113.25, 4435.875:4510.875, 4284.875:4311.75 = 0.11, 25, 33.1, 29.5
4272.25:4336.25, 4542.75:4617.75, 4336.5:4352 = -0.19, 30.1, 35.1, 30.8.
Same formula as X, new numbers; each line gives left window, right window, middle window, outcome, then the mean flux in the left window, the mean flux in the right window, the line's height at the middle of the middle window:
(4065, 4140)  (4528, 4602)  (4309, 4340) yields -4.73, 26.2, 34.9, 30.4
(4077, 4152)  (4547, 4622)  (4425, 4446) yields 1.91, 26.2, 35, 32.2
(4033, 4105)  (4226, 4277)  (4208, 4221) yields -0.74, 24.2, 28.6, 27.7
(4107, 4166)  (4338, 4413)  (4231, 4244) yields 0.67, 26.9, 35.8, 30.7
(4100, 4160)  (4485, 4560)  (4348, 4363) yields -2.37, 26.2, 34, 30.7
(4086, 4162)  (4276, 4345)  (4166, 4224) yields -1.47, 26.4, 31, 28.1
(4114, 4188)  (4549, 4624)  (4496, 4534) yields 1.11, 27.9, 35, 33.9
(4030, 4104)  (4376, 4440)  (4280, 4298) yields 4.79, 24.2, 33.1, 30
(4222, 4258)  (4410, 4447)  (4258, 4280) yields -1.69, 28.1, 31.3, 28.6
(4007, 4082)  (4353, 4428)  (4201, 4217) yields 1.87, 26.1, 34.8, 30.2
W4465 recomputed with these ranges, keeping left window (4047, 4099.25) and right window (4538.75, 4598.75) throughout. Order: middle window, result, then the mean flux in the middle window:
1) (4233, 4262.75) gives 2.19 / 26.5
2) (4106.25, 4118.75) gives -1.78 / 29.5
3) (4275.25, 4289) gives 2.18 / 24.7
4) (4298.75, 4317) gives -1.92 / 33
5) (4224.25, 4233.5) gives -0.91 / 31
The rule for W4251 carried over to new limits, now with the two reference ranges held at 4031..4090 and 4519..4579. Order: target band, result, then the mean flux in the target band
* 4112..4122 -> -0.189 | 30.3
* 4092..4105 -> 0.092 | 23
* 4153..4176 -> -0.113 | 29.3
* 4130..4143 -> 0.093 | 23.7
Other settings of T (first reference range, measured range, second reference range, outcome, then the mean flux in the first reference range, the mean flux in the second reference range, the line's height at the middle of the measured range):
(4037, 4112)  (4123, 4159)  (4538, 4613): 0.04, 24.8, 35.3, 26.2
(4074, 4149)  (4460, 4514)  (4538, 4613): 0.00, 25.9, 35.3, 33.5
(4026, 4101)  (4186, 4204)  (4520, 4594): 0.07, 26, 34.7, 28.3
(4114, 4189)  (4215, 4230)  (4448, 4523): -0.11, 27.9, 33.3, 29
